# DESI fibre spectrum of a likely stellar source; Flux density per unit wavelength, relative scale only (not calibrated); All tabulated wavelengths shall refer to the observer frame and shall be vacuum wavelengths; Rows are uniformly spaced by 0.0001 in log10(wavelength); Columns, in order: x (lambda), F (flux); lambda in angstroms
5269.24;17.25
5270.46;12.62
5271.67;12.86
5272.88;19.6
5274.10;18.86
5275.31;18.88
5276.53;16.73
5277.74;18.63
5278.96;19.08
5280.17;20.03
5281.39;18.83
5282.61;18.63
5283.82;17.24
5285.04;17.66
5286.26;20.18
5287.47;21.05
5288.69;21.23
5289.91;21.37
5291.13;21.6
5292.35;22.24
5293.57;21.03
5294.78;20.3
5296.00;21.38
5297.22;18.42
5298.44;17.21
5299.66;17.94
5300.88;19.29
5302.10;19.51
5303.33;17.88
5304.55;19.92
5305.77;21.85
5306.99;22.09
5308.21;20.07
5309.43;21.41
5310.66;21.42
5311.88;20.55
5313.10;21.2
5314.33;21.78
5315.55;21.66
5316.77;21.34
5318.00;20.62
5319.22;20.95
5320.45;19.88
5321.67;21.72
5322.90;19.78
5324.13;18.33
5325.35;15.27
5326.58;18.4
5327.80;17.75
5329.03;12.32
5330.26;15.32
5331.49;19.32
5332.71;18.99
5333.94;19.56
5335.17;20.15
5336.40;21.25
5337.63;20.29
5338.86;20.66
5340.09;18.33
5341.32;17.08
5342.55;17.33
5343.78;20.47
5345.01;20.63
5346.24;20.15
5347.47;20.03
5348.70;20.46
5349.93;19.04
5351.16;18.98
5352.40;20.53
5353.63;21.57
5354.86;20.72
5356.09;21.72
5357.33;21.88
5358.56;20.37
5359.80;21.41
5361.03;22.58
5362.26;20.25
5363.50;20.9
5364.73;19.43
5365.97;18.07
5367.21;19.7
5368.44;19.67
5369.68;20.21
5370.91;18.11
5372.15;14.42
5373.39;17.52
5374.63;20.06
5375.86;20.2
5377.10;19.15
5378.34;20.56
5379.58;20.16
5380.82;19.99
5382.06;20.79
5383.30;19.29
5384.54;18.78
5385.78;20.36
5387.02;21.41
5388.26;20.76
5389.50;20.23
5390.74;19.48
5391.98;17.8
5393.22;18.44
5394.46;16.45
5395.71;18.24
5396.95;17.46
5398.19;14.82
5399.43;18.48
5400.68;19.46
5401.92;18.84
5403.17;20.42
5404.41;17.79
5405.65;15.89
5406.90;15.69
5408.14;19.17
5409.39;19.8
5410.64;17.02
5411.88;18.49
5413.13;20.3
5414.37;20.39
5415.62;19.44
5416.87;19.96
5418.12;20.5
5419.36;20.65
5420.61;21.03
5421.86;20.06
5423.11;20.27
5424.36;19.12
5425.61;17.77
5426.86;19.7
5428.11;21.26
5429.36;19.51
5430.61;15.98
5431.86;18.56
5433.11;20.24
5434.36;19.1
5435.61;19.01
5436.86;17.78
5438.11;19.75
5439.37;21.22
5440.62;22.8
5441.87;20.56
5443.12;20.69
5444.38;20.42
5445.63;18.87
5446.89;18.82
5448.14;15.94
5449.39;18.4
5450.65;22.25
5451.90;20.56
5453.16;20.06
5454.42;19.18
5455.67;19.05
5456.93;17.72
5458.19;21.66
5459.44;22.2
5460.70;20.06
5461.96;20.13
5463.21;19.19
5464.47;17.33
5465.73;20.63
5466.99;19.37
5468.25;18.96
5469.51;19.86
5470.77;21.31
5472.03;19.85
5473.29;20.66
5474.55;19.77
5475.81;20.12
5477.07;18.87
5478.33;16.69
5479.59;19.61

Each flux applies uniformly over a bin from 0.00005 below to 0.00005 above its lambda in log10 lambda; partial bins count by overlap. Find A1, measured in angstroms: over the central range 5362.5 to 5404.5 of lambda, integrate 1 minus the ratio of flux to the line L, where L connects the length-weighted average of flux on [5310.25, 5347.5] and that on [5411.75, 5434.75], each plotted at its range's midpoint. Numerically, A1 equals 1.0 angstroms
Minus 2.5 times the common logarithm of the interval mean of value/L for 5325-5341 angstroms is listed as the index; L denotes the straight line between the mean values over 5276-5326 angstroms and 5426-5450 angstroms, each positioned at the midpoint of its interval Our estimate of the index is 0.09 mag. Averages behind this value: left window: 19.9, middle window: 18.3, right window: 19.4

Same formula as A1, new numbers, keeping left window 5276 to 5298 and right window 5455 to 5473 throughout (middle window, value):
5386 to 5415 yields 1.8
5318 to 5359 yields 0.8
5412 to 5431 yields 0.1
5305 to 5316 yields -0.9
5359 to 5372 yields 0.0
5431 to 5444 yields -0.1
